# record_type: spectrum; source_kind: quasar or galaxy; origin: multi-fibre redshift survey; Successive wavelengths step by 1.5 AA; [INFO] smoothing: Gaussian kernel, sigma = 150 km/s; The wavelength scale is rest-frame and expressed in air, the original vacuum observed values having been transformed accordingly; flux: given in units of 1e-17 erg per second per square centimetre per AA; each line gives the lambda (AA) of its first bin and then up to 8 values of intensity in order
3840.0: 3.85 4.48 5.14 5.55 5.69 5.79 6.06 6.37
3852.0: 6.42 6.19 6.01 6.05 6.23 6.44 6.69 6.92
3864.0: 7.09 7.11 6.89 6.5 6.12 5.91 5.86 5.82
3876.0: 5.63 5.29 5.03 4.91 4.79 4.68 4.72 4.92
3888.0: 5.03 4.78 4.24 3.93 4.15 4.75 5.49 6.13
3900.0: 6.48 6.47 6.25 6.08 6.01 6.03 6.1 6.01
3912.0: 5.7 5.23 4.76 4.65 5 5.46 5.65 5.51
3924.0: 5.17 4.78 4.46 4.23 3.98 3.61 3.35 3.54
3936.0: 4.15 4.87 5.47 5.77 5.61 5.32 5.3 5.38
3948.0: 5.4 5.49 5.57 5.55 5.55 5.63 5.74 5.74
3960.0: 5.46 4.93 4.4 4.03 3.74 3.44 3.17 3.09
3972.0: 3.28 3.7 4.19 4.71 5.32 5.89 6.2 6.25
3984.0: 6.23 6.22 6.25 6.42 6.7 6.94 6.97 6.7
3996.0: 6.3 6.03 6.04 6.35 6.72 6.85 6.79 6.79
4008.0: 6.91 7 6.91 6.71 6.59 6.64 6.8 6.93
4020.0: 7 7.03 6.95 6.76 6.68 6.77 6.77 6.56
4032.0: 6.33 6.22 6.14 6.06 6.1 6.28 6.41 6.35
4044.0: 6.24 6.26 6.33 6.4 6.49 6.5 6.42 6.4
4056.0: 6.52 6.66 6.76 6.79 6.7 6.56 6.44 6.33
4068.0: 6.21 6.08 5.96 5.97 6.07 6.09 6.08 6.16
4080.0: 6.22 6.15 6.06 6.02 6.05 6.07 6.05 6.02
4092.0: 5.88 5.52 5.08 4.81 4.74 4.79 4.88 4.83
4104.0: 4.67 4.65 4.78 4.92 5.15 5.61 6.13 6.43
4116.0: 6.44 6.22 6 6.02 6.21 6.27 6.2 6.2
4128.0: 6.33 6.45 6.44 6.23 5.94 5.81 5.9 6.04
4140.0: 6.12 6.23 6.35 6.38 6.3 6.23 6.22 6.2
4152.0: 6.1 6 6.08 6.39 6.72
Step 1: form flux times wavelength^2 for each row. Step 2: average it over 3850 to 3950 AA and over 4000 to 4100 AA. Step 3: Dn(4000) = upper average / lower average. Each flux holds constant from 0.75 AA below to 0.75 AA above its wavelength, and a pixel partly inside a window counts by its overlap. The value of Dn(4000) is 1.26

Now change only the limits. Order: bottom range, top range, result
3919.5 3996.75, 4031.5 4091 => 1.29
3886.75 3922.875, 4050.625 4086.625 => 1.27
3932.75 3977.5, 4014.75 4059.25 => 1.43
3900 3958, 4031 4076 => 1.29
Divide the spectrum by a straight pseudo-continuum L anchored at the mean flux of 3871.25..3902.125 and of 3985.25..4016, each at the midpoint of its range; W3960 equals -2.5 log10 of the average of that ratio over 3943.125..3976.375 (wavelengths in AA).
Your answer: 0.27 mag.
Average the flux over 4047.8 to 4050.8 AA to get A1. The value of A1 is 6.45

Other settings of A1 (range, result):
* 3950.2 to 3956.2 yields 5.57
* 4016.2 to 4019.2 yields 6.86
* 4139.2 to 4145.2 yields 6.27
